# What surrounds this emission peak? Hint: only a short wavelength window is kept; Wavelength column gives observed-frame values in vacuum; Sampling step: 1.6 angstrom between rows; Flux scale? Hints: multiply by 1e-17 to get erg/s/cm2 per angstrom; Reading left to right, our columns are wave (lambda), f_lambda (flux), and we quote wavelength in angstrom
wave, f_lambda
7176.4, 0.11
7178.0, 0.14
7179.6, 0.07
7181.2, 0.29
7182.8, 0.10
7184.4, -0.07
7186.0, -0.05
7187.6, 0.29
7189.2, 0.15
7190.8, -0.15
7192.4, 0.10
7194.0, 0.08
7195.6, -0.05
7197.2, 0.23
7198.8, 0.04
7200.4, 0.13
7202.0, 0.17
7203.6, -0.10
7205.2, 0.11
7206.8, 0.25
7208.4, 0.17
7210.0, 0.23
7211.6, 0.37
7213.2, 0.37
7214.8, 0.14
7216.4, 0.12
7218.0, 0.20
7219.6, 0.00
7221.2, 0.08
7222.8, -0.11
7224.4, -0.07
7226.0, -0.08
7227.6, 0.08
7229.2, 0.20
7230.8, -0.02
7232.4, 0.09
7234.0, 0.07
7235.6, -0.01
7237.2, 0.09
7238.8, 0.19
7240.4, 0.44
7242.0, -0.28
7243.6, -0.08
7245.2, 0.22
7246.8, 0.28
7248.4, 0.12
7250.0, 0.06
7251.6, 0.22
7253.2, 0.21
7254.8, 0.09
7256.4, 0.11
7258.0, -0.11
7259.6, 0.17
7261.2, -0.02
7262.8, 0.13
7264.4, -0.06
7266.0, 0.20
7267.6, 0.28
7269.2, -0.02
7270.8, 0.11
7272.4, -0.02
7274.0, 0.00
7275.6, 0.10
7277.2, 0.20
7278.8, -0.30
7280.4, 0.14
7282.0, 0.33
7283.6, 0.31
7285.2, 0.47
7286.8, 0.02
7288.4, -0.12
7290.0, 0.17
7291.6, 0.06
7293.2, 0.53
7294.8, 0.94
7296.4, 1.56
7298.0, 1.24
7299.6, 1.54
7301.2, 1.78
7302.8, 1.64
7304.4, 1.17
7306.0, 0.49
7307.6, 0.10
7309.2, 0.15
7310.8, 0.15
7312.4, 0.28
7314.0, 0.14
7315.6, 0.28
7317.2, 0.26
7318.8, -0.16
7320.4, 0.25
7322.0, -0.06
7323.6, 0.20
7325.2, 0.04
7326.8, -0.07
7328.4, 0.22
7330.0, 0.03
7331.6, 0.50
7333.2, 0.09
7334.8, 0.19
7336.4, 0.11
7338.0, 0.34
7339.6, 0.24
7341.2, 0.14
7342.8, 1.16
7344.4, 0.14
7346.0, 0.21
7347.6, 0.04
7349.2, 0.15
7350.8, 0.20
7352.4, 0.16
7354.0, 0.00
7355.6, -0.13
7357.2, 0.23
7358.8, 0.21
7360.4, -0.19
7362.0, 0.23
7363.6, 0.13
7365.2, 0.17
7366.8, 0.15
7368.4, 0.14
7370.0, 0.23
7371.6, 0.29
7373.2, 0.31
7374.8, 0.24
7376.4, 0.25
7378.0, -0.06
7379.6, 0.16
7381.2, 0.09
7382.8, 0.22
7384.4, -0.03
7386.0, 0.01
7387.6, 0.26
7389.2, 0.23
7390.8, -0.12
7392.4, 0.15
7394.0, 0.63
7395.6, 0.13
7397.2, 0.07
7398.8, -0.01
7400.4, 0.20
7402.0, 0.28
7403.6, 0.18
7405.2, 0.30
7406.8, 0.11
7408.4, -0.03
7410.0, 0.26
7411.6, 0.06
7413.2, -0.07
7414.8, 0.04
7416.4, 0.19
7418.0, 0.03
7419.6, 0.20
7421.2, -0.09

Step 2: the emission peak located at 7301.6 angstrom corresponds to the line [O II]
